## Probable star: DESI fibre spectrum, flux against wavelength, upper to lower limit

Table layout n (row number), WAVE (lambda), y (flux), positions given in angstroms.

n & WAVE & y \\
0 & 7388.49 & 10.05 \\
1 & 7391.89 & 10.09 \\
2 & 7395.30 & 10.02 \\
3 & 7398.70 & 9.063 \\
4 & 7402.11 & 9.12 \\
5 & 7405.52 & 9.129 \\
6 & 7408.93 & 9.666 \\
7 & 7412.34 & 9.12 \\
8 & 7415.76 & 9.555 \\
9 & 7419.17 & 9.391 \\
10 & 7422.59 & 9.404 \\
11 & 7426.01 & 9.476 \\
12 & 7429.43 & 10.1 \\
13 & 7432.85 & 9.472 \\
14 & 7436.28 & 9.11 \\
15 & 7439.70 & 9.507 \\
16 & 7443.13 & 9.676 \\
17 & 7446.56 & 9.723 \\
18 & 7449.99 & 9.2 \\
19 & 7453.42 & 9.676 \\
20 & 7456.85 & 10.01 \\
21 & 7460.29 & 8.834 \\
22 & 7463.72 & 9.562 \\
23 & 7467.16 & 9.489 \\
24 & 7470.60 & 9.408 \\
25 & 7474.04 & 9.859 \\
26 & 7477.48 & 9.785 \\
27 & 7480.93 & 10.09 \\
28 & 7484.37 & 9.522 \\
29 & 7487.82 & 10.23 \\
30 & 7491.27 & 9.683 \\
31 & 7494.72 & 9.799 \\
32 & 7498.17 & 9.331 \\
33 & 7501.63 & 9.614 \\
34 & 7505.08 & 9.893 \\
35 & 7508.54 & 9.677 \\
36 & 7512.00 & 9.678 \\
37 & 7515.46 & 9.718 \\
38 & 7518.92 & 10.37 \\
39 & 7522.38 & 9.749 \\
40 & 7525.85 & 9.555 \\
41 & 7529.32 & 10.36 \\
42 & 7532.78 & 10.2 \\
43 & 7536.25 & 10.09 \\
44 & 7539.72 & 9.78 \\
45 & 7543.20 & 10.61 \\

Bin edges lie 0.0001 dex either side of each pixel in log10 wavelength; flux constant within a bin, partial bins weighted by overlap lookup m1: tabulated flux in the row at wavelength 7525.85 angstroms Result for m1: 9.555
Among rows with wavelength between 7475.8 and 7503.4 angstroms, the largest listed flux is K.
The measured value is 10.23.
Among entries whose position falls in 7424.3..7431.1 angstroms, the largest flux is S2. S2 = 10.1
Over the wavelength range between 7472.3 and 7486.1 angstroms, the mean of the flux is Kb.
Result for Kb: 9.81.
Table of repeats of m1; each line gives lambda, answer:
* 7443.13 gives 9.676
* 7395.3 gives 10.02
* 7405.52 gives 9.129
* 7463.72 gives 9.562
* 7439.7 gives 9.507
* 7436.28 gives 9.11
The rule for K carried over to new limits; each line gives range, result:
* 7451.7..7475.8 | 10.01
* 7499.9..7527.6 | 10.37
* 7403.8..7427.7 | 9.666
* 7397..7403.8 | 9.12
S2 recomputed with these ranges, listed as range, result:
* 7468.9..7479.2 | 9.859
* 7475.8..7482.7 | 10.09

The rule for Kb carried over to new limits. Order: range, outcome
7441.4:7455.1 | 9.57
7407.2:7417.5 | 9.45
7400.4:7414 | 9.26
